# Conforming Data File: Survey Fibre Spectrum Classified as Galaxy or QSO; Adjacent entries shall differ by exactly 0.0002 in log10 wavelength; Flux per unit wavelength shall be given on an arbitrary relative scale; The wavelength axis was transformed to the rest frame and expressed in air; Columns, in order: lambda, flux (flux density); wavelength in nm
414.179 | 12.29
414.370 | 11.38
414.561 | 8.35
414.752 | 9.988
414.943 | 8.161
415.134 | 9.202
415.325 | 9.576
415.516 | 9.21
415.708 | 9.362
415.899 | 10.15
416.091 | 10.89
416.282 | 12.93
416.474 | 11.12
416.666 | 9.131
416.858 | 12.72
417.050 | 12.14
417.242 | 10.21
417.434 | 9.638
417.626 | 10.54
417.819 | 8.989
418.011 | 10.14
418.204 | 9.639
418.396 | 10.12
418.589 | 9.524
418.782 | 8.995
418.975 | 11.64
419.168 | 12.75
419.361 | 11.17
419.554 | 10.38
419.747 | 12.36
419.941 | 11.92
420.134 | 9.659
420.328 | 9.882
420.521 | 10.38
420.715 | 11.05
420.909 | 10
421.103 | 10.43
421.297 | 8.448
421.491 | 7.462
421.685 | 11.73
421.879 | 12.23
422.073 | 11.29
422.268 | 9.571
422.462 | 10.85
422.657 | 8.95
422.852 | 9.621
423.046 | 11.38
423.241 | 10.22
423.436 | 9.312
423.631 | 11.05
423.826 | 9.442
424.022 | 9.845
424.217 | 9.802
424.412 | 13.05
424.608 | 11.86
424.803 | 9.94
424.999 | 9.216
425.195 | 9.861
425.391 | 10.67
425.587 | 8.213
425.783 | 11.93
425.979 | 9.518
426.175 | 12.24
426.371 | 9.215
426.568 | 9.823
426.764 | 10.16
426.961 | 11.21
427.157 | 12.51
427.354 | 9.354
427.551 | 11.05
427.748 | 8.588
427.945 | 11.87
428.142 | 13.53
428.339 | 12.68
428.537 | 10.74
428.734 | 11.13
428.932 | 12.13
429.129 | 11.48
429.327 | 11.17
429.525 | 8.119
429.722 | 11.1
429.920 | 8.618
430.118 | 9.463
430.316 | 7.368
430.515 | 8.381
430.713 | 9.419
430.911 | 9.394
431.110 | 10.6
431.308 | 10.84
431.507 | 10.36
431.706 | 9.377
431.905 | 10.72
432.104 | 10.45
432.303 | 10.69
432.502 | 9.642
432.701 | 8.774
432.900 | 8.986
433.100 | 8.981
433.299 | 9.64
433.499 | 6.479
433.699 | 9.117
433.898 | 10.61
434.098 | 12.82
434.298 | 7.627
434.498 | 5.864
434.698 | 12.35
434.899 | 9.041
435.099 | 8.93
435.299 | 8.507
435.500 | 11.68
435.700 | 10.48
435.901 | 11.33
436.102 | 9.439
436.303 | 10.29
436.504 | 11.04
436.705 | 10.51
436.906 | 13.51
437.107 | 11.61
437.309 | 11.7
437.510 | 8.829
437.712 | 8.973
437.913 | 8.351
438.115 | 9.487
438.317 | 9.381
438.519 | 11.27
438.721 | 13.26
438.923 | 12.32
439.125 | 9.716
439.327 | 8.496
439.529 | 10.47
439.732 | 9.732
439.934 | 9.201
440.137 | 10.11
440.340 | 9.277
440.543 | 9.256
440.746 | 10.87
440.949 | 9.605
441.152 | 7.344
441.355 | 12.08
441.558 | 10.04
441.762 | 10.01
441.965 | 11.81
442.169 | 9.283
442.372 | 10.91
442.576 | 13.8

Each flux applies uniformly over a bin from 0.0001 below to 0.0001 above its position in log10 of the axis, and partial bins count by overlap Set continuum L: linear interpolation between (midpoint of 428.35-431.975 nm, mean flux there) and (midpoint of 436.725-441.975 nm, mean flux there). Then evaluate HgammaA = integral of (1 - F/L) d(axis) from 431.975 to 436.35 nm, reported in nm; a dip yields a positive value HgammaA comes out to 0.23 nm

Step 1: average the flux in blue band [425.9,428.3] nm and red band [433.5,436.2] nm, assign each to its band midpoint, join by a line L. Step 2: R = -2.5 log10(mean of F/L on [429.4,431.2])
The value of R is 0.13 mag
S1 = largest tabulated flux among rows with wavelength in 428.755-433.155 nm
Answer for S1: 12.13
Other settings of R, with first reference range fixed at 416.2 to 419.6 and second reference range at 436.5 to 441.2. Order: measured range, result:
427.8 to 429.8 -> -0.09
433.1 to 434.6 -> 0.16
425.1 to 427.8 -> 0.01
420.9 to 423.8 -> 0.04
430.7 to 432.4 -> 0.01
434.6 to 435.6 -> 0.02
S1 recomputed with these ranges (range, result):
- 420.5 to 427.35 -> 13.05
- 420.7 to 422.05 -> 12.23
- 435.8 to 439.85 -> 13.51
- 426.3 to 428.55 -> 13.53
